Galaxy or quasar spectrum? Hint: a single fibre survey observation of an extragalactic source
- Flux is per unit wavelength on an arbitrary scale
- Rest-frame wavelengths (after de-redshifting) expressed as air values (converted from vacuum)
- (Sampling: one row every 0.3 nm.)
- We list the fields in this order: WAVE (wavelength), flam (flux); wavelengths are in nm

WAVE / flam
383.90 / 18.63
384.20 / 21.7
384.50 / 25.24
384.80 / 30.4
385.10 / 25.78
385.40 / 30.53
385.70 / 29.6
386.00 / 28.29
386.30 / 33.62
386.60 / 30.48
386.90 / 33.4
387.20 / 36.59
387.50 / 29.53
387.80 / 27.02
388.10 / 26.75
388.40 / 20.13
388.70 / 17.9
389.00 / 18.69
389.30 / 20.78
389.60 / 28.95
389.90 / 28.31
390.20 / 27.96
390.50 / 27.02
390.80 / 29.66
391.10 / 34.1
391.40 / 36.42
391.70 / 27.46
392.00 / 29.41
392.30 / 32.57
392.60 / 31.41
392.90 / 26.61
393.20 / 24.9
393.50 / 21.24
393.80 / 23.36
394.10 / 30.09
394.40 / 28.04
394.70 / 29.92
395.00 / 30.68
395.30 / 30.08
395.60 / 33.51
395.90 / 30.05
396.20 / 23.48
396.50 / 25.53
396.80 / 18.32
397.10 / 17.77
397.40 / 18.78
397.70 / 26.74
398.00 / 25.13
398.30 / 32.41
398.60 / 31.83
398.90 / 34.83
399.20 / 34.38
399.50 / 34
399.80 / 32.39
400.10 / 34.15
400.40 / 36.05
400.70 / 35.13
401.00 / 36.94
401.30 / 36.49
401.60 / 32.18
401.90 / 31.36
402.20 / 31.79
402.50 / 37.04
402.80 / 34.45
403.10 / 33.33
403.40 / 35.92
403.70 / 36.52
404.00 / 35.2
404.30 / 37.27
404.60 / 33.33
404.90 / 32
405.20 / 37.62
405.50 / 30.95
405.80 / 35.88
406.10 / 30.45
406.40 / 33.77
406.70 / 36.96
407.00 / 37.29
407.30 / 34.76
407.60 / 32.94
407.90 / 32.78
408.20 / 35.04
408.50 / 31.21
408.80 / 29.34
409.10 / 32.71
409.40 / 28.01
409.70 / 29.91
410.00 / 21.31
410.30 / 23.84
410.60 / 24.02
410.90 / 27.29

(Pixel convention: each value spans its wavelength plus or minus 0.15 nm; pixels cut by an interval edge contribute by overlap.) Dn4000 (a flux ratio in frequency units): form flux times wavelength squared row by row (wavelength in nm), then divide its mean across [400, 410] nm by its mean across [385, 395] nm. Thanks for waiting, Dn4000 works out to 1.3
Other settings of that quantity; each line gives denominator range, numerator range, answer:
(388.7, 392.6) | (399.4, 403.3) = 1.28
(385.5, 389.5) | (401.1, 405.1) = 1.37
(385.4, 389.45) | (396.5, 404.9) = 1.25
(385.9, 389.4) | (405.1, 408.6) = 1.39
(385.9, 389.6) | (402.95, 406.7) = 1.39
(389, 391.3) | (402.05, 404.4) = 1.36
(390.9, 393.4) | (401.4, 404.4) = 1.21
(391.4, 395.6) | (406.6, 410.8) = 1.15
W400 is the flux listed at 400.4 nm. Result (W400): 36.05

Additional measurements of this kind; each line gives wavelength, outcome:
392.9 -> 26.61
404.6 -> 33.33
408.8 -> 29.34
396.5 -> 25.53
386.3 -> 33.62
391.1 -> 34.1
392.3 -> 32.57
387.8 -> 27.02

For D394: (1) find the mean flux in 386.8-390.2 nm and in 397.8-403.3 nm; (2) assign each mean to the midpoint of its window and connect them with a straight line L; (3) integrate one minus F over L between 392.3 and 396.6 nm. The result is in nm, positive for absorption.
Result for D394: 0.260 nm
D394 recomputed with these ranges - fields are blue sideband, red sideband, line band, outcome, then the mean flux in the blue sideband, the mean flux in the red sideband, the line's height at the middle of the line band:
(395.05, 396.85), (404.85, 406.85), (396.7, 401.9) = -0.13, 27.5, 34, 29.7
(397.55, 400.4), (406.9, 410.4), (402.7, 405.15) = -0.27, 32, 30.8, 31.4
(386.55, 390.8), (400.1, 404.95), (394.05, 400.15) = 0.59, 26.7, 34.7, 31.6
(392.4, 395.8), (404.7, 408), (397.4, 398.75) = 0.10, 28.3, 34.1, 30.2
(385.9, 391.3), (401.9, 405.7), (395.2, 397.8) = 0.54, 27.8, 34.5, 31.3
